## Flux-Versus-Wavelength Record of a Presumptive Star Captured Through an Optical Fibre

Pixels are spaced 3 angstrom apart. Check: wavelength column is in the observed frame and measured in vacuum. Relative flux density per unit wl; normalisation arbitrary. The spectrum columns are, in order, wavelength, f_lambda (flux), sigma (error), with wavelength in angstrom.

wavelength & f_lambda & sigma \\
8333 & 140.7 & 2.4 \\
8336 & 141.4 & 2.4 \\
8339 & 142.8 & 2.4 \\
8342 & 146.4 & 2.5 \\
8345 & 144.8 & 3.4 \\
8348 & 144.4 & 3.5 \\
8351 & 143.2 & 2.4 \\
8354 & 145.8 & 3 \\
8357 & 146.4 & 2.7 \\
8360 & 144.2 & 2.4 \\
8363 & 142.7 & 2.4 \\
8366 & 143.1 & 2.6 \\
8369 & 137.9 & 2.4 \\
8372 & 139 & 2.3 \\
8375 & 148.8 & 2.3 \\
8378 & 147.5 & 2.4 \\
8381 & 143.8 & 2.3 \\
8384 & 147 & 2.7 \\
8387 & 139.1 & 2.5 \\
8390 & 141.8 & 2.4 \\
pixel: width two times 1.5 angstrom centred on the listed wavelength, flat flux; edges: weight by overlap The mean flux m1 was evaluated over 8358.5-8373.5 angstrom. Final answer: 141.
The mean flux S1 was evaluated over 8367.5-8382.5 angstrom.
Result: 143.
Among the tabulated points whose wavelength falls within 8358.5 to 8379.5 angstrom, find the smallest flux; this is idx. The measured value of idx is 137.9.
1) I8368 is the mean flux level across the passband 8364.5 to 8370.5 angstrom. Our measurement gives 140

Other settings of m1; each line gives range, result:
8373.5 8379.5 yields 148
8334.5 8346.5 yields 144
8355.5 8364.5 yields 144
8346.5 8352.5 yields 144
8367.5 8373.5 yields 138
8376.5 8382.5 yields 146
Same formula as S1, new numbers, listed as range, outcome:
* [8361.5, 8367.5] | 143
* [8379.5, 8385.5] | 145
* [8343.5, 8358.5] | 145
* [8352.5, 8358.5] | 146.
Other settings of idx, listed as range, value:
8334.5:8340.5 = 141.4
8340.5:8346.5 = 144.8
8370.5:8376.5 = 139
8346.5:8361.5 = 143.2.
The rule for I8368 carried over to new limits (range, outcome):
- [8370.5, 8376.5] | 144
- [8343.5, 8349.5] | 145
